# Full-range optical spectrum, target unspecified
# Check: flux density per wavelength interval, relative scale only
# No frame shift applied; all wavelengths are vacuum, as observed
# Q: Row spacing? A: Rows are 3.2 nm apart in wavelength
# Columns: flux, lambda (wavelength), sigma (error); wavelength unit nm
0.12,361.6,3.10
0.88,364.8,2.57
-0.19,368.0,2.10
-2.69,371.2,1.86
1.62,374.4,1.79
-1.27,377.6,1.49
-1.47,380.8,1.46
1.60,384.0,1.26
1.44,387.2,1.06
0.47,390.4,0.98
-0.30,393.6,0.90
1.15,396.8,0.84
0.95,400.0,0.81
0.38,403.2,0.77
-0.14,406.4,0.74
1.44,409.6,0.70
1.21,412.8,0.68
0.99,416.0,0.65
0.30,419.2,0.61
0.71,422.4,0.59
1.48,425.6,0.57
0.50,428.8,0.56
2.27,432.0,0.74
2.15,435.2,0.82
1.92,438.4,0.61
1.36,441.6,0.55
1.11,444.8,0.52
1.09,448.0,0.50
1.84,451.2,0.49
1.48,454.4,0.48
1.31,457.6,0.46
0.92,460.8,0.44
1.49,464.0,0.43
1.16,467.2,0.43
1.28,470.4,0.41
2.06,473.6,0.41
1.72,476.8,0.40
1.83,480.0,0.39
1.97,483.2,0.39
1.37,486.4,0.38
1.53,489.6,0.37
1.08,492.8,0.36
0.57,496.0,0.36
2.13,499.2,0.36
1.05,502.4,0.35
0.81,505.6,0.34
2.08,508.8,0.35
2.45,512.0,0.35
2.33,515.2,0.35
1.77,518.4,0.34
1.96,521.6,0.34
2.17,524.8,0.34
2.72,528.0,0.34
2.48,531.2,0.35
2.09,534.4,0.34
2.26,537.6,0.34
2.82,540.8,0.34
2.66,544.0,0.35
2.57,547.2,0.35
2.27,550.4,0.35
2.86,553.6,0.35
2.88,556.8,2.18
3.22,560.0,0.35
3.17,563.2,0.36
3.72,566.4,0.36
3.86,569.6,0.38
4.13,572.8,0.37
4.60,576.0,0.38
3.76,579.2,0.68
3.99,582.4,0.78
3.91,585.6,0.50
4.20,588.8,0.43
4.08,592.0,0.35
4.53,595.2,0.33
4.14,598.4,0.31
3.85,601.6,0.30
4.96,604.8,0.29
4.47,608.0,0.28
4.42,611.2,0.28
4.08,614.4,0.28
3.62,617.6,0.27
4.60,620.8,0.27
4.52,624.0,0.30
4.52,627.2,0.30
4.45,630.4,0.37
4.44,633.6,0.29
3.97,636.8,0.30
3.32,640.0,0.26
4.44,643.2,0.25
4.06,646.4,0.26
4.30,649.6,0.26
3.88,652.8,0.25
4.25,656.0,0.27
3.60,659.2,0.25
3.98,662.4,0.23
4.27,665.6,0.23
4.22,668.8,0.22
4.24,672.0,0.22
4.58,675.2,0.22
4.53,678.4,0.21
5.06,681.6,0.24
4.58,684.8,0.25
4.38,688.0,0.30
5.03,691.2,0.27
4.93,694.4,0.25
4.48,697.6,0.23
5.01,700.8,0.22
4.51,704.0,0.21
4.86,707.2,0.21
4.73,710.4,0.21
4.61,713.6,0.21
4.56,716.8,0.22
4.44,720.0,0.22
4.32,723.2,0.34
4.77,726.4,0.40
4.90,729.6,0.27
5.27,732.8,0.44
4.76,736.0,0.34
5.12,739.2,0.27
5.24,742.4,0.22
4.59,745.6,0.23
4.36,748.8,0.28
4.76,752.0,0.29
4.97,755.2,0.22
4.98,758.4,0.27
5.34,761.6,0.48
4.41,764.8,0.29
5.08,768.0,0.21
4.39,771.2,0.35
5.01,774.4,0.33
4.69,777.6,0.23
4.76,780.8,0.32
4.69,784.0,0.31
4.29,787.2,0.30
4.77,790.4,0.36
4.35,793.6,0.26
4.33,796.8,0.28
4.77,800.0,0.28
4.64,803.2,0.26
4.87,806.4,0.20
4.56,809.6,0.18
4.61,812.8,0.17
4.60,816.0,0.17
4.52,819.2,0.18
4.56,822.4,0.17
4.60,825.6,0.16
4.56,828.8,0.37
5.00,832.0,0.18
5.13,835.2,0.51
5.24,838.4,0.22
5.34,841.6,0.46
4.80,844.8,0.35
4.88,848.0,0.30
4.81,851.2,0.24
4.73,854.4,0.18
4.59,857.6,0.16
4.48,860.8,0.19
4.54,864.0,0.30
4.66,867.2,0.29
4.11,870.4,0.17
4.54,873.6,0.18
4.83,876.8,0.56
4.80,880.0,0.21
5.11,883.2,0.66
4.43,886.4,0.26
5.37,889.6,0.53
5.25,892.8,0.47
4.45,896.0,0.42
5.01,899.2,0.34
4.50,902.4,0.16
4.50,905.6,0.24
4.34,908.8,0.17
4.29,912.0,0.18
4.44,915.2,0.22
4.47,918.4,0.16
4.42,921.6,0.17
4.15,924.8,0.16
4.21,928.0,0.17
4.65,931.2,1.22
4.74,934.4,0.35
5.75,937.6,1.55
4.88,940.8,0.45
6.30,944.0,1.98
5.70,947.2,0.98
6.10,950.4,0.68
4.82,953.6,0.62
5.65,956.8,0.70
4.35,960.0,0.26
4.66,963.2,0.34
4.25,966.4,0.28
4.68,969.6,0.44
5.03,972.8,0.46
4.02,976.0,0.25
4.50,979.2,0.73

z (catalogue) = 0.274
